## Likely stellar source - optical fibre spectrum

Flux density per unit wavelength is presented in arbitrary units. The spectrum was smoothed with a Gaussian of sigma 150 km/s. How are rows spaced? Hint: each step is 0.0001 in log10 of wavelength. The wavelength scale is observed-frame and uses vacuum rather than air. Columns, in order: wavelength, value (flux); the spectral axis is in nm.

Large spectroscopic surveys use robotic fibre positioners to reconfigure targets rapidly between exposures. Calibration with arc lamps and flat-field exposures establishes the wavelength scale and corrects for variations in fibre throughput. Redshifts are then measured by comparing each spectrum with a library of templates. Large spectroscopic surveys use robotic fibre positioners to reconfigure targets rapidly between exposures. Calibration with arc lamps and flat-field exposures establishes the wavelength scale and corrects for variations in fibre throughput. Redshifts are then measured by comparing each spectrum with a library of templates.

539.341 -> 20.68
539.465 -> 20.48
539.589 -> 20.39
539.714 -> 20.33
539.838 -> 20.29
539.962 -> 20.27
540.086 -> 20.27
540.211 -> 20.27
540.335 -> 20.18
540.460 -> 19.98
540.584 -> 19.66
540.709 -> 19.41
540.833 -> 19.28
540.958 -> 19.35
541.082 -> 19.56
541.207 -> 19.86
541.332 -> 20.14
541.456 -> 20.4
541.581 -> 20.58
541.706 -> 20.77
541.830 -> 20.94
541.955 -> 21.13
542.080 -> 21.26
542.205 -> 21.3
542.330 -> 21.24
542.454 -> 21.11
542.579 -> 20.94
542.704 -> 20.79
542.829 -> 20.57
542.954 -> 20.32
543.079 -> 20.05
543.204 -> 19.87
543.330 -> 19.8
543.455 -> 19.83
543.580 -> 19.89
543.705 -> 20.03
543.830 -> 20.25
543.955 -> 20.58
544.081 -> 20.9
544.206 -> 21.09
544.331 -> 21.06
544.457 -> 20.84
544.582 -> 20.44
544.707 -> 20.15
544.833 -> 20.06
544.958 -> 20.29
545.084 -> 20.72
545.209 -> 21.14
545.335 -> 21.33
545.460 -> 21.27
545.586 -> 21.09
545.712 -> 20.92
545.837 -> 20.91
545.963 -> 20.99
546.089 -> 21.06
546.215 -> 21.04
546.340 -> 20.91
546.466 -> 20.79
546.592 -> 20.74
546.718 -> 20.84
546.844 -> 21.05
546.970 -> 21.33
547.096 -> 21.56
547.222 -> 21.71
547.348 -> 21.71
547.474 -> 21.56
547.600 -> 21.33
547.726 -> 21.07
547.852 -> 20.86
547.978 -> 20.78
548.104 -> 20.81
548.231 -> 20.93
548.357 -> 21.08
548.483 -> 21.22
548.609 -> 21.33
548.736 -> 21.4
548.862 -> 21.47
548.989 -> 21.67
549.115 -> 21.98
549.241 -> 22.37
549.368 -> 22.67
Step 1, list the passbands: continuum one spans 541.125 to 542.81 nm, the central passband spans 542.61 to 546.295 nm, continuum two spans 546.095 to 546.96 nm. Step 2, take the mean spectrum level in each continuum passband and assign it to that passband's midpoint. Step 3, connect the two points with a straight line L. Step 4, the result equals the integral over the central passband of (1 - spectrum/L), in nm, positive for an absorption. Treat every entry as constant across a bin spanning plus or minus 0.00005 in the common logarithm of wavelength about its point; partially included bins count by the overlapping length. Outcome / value 0.05 nm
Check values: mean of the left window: 20.8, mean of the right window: 20.9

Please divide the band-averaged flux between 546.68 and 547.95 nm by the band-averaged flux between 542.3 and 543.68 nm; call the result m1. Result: 1.05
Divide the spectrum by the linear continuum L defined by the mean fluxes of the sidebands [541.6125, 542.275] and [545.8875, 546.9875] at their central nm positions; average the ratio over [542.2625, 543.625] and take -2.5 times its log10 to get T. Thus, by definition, 0.03 mag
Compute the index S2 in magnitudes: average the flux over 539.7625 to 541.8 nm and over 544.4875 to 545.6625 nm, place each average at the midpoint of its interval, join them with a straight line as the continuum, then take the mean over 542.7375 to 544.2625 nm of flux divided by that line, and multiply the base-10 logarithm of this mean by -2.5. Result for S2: 0.011 mag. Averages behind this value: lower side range 20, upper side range 20.7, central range 20.3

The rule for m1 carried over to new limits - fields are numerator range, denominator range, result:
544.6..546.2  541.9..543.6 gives 1.01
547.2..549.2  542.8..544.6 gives 1.05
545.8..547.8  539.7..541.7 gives 1.06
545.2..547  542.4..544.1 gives 1.03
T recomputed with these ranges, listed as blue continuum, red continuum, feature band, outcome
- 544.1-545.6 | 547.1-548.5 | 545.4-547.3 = 0.00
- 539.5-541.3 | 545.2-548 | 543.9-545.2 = 0.01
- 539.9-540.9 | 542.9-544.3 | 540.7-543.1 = -0.02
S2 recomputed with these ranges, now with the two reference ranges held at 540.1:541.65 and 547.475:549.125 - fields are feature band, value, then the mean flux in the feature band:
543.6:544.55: -0.01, 20.6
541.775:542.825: -0.05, 21.1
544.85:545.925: -0.01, 20.9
